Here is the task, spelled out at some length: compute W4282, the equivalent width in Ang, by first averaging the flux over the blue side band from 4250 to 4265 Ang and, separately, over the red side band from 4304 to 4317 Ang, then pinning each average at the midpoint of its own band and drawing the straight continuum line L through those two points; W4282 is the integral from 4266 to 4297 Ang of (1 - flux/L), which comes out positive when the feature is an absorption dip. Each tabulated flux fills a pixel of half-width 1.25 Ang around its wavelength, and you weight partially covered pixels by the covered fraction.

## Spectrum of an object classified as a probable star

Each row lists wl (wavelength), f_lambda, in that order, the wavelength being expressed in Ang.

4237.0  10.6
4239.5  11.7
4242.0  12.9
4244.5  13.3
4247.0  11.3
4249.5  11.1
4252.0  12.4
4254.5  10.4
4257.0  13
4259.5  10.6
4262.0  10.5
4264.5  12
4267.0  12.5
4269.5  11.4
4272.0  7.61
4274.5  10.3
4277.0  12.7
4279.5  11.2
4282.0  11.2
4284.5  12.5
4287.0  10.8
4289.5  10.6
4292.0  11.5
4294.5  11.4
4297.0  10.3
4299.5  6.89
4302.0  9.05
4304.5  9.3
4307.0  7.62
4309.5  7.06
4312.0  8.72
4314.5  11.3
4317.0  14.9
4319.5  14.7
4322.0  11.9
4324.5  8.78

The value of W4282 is -1.8 Ang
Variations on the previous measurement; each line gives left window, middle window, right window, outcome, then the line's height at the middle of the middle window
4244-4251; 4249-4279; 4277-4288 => 1.21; 11.7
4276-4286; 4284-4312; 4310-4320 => 5.28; 11.8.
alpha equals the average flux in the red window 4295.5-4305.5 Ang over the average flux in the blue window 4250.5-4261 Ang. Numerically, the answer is 0.8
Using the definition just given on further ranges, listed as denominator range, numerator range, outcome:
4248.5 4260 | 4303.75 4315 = 0.74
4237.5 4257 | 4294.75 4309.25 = 0.73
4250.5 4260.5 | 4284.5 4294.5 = 0.97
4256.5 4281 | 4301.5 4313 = 0.75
